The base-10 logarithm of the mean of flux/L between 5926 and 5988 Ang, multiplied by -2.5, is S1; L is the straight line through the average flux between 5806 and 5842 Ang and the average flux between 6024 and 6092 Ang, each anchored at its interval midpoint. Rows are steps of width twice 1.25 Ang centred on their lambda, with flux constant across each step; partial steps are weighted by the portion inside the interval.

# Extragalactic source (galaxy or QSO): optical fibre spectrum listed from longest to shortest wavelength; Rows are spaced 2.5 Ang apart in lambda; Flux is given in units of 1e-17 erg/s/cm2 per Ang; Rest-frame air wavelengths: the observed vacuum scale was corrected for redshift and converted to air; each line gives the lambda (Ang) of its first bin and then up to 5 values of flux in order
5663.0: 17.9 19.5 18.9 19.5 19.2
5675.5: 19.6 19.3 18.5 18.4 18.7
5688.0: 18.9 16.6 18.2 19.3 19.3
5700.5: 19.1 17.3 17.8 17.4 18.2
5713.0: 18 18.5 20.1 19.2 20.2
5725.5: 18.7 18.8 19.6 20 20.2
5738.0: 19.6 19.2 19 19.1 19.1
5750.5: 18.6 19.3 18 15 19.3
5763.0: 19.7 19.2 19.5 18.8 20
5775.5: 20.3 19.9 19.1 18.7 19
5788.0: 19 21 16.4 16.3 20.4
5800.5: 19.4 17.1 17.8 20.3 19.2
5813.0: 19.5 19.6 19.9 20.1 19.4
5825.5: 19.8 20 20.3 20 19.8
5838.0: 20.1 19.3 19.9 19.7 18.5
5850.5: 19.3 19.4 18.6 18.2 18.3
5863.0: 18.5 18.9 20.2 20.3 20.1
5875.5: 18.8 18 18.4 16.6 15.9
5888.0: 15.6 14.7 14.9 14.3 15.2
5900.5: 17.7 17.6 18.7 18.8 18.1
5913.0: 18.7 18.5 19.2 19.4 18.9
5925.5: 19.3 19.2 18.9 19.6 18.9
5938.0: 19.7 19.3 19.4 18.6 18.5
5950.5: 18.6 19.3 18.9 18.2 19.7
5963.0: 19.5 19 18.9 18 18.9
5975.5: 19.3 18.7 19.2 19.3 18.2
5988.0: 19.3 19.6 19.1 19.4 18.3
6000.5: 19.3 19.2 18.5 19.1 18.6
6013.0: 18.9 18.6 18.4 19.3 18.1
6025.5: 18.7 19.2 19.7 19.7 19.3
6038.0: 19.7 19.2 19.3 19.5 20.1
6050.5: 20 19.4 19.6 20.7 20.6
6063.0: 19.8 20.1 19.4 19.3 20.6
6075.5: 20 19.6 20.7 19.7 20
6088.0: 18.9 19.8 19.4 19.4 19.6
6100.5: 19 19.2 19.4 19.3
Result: 0.04 mag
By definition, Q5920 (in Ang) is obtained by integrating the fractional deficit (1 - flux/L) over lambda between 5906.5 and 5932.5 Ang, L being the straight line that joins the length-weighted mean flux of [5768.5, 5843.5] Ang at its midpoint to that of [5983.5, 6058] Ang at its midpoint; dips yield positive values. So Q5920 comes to 0.45 Ang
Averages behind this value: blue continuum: 19.3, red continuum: 19.2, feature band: 18.9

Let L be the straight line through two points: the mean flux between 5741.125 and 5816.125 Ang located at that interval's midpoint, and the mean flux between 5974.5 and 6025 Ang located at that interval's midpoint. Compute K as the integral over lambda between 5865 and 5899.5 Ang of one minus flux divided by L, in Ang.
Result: 3.0 Ang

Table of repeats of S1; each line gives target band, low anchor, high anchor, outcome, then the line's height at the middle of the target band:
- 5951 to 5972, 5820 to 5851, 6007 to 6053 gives 0.03 mag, 19.4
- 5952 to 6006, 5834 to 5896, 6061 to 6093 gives 0.01 mag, 19.1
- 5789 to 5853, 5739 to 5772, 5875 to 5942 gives -0.05 mag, 18.4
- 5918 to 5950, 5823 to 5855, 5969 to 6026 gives 0.00 mag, 19.2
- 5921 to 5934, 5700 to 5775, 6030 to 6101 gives 0.01 mag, 19.4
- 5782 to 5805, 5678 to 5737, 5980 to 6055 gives 0.02 mag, 18.9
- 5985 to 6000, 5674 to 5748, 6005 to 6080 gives 0.02 mag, 19.4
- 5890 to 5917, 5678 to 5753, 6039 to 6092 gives 0.13 mag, 19.4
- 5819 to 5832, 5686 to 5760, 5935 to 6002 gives -0.06 mag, 18.8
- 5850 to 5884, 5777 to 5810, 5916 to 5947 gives 0.01 mag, 19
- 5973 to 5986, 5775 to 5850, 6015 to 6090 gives 0.03 mag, 19.5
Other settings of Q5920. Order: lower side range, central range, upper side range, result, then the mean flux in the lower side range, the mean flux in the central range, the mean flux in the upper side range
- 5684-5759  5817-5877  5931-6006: -1.9 Ang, 18.7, 19.5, 19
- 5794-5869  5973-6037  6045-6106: 2.0 Ang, 19.2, 19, 19.8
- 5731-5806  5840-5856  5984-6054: -0.2 Ang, 19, 19.3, 19.1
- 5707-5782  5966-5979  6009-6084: 0.4 Ang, 19.1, 18.8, 19.5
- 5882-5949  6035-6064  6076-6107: -0.9 Ang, 17.9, 19.8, 19.6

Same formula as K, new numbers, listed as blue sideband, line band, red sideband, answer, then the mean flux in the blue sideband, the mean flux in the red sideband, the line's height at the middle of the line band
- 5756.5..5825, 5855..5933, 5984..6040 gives 4.1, 19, 19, 19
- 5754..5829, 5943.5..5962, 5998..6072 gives 0.4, 19.1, 19.3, 19.2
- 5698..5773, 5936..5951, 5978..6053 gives 0.0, 18.9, 19.1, 19.1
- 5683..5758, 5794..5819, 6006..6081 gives 0.0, 18.8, 19.5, 19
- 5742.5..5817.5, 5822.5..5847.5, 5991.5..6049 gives -1.1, 18.9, 19.1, 19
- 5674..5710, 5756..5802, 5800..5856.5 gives 0.4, 18.5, 19.4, 19.1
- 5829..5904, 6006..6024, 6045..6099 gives 0.6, 18.2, 19.8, 19.4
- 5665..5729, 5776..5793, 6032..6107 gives -0.3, 18.7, 19.7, 19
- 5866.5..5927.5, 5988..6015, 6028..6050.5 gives 0.2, 17.9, 19.6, 19.1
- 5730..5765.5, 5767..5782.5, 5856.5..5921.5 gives -0.7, 19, 17.8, 18.8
